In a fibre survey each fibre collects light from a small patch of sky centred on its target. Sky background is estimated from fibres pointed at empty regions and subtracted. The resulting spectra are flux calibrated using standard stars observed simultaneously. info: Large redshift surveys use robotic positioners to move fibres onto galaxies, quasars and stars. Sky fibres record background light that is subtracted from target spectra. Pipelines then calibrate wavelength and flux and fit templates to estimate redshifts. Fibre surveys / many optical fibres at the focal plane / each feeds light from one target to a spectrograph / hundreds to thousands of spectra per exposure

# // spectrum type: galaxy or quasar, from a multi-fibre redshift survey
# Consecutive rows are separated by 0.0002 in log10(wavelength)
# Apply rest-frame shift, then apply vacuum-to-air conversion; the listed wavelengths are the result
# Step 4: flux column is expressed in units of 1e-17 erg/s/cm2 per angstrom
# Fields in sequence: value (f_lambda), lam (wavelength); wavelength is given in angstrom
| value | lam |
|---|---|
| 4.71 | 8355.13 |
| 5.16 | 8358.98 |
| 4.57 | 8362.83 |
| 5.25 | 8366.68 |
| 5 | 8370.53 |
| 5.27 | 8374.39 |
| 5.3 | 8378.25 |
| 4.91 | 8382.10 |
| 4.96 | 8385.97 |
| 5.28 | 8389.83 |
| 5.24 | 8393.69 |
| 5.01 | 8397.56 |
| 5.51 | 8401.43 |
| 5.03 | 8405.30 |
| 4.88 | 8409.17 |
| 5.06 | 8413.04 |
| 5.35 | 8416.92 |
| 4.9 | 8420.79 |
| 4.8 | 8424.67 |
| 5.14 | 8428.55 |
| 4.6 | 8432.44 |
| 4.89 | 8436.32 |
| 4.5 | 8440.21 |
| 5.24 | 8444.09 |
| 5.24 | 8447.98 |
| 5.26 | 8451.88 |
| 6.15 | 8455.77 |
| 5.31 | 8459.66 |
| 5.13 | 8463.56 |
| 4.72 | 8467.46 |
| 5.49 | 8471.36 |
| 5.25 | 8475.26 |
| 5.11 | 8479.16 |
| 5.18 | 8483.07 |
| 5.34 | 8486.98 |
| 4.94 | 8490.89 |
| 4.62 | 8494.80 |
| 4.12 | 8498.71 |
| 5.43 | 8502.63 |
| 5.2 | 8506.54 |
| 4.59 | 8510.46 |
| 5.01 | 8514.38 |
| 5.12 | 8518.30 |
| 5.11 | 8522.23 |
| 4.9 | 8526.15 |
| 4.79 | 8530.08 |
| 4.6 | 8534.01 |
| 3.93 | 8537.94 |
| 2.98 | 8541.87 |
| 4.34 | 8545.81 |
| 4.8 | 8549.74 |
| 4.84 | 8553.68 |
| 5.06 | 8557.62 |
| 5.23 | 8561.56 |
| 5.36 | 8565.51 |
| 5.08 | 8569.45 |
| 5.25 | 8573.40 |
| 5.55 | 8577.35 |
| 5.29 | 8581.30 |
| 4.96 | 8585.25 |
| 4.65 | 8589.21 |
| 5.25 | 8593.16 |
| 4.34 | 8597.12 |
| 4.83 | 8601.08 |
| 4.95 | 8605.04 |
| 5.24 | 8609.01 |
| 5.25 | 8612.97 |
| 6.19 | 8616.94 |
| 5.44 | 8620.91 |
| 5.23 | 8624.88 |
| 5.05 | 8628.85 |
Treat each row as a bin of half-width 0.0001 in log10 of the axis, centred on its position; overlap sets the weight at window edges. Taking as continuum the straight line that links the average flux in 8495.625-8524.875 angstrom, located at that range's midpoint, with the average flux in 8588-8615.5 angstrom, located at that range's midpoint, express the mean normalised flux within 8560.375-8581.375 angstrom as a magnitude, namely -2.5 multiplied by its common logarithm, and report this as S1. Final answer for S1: -0.07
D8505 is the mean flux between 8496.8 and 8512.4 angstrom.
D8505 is 4.84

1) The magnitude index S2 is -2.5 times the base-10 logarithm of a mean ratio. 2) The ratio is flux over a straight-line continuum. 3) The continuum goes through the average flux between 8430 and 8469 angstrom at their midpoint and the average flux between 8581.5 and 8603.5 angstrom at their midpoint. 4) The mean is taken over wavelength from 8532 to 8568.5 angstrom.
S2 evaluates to 0.08 mag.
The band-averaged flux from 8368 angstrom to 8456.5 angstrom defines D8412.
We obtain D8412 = 5.1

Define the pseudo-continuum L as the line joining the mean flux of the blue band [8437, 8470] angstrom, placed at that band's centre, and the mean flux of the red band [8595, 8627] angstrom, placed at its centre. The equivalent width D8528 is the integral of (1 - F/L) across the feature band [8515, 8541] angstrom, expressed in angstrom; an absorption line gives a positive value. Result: 2.5 angstrom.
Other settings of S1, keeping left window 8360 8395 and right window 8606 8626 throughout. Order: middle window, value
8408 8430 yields 0.027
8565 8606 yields 0.076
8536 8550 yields 0.337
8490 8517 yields 0.093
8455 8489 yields -0.007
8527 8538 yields 0.165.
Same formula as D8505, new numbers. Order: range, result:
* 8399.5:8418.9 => 5.17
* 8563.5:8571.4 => 5.22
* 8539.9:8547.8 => 3.67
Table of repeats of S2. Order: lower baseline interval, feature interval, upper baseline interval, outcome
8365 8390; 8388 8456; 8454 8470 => 0.03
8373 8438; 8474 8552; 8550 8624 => 0.08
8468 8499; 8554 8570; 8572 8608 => -0.03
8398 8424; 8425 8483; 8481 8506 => -0.02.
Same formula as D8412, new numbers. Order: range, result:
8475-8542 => 4.83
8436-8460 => 5.25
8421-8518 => 5.05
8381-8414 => 5.1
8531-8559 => 4.37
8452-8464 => 5.54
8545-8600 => 5.01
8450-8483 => 5.3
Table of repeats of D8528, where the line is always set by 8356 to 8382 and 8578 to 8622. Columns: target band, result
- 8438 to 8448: 0.3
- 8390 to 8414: -0.3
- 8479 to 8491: -0.2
